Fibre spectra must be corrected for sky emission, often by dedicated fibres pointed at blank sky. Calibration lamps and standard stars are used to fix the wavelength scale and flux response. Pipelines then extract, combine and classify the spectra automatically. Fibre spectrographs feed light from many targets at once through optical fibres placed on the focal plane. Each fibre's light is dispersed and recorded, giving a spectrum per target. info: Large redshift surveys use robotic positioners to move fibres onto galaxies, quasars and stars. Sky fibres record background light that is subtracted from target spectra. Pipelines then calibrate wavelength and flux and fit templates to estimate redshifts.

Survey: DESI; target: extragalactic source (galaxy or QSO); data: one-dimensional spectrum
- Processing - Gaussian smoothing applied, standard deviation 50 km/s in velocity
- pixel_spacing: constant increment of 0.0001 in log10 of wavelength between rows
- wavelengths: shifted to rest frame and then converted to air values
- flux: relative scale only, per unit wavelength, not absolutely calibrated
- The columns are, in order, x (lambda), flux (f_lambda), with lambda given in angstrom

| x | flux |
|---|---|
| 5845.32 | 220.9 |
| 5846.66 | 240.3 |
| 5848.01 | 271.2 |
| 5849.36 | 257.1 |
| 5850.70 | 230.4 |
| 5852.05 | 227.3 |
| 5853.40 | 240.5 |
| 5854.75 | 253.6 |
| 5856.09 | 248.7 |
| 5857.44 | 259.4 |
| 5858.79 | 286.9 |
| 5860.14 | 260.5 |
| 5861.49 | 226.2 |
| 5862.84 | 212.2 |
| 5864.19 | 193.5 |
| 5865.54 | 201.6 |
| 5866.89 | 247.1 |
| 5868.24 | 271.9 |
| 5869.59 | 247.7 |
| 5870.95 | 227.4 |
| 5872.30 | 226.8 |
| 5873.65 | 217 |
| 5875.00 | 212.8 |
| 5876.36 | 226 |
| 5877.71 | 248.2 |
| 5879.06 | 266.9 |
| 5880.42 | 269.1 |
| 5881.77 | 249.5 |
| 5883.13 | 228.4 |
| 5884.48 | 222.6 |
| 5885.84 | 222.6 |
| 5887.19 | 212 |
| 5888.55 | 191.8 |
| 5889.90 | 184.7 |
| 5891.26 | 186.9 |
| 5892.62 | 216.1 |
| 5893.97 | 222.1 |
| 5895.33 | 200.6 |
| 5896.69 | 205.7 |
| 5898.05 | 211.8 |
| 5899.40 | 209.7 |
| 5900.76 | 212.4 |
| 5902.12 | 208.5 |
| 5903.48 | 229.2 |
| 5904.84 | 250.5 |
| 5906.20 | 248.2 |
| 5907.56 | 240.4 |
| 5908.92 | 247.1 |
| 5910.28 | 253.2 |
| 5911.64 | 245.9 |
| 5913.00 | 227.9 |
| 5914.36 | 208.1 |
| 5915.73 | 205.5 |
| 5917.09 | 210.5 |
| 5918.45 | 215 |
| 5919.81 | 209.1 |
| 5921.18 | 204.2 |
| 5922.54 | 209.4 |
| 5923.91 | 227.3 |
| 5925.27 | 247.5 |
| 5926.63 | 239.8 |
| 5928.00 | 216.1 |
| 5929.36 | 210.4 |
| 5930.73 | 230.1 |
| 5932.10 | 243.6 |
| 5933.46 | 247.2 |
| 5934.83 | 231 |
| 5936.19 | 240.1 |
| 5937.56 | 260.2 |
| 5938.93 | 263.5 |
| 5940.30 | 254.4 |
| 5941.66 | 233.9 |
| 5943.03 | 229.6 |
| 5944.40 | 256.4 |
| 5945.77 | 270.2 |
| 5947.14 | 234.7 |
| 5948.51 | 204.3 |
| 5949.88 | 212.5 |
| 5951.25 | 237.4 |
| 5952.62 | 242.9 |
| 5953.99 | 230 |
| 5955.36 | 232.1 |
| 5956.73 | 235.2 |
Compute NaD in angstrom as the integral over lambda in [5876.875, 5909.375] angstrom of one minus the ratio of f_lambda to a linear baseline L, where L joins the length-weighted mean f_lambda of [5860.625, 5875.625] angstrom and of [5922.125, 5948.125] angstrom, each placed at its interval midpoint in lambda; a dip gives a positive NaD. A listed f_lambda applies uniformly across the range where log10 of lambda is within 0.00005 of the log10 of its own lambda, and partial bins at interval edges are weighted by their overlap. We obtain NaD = 0.96 angstrom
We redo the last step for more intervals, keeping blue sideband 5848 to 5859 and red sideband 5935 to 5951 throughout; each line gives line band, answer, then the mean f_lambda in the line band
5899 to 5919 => 1.4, 228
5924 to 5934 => 0.4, 233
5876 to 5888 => 0.4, 238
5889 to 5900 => 1.9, 205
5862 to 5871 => 0.7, 229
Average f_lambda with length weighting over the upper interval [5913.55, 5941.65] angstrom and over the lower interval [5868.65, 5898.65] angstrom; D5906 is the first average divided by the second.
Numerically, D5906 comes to 1.03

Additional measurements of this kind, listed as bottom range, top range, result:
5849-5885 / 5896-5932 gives 0.94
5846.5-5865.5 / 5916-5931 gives 0.91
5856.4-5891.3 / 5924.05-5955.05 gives 1.03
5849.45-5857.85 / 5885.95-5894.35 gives 0.83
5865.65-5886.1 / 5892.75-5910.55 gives 0.95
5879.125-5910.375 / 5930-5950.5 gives 1.08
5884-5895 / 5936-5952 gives 1.17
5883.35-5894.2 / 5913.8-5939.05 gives 1.09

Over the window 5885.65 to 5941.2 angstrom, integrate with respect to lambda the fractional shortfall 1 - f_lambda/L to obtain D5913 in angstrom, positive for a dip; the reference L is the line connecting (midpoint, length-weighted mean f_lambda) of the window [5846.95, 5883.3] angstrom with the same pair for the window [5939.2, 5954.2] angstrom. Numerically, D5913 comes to 3.4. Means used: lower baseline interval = 241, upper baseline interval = 238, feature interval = 225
